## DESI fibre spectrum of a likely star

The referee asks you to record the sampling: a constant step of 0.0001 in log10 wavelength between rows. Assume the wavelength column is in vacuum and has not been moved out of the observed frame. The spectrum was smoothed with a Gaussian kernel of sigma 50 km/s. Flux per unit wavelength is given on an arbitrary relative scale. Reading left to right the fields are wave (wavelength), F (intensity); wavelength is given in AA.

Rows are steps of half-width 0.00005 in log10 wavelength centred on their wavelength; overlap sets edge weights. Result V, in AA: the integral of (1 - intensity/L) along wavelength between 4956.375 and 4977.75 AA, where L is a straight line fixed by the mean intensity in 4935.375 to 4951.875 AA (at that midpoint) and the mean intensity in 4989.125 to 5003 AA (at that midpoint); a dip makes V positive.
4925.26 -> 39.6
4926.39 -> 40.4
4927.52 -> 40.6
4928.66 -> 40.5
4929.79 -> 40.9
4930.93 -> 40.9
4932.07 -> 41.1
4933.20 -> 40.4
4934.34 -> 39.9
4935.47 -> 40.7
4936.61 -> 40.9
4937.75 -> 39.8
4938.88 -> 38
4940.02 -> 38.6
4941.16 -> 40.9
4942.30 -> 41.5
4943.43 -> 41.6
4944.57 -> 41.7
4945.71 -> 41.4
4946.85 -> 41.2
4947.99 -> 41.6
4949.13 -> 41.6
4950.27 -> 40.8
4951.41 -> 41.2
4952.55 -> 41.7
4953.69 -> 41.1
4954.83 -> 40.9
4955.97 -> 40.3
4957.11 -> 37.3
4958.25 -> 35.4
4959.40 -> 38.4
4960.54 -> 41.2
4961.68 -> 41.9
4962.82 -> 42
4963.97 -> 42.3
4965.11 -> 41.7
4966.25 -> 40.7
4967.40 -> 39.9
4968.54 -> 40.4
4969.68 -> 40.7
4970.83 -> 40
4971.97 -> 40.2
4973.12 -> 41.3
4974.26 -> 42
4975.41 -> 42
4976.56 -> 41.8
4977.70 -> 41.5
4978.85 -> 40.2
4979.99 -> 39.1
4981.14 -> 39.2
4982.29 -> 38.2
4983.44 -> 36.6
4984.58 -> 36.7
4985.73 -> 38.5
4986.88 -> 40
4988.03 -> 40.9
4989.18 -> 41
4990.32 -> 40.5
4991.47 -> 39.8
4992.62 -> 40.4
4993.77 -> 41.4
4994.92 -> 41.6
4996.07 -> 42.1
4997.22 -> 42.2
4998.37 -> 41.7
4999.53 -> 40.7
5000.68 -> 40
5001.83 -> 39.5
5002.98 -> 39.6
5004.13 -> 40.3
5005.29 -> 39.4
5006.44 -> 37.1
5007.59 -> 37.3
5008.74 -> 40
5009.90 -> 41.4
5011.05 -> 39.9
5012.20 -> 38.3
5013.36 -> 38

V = 0.1 AA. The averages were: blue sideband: 40.8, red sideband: 40.9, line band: 40.5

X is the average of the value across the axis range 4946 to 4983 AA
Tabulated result 40.5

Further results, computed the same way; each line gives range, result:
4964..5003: 40.4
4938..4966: 40.6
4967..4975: 40.7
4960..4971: 41.1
